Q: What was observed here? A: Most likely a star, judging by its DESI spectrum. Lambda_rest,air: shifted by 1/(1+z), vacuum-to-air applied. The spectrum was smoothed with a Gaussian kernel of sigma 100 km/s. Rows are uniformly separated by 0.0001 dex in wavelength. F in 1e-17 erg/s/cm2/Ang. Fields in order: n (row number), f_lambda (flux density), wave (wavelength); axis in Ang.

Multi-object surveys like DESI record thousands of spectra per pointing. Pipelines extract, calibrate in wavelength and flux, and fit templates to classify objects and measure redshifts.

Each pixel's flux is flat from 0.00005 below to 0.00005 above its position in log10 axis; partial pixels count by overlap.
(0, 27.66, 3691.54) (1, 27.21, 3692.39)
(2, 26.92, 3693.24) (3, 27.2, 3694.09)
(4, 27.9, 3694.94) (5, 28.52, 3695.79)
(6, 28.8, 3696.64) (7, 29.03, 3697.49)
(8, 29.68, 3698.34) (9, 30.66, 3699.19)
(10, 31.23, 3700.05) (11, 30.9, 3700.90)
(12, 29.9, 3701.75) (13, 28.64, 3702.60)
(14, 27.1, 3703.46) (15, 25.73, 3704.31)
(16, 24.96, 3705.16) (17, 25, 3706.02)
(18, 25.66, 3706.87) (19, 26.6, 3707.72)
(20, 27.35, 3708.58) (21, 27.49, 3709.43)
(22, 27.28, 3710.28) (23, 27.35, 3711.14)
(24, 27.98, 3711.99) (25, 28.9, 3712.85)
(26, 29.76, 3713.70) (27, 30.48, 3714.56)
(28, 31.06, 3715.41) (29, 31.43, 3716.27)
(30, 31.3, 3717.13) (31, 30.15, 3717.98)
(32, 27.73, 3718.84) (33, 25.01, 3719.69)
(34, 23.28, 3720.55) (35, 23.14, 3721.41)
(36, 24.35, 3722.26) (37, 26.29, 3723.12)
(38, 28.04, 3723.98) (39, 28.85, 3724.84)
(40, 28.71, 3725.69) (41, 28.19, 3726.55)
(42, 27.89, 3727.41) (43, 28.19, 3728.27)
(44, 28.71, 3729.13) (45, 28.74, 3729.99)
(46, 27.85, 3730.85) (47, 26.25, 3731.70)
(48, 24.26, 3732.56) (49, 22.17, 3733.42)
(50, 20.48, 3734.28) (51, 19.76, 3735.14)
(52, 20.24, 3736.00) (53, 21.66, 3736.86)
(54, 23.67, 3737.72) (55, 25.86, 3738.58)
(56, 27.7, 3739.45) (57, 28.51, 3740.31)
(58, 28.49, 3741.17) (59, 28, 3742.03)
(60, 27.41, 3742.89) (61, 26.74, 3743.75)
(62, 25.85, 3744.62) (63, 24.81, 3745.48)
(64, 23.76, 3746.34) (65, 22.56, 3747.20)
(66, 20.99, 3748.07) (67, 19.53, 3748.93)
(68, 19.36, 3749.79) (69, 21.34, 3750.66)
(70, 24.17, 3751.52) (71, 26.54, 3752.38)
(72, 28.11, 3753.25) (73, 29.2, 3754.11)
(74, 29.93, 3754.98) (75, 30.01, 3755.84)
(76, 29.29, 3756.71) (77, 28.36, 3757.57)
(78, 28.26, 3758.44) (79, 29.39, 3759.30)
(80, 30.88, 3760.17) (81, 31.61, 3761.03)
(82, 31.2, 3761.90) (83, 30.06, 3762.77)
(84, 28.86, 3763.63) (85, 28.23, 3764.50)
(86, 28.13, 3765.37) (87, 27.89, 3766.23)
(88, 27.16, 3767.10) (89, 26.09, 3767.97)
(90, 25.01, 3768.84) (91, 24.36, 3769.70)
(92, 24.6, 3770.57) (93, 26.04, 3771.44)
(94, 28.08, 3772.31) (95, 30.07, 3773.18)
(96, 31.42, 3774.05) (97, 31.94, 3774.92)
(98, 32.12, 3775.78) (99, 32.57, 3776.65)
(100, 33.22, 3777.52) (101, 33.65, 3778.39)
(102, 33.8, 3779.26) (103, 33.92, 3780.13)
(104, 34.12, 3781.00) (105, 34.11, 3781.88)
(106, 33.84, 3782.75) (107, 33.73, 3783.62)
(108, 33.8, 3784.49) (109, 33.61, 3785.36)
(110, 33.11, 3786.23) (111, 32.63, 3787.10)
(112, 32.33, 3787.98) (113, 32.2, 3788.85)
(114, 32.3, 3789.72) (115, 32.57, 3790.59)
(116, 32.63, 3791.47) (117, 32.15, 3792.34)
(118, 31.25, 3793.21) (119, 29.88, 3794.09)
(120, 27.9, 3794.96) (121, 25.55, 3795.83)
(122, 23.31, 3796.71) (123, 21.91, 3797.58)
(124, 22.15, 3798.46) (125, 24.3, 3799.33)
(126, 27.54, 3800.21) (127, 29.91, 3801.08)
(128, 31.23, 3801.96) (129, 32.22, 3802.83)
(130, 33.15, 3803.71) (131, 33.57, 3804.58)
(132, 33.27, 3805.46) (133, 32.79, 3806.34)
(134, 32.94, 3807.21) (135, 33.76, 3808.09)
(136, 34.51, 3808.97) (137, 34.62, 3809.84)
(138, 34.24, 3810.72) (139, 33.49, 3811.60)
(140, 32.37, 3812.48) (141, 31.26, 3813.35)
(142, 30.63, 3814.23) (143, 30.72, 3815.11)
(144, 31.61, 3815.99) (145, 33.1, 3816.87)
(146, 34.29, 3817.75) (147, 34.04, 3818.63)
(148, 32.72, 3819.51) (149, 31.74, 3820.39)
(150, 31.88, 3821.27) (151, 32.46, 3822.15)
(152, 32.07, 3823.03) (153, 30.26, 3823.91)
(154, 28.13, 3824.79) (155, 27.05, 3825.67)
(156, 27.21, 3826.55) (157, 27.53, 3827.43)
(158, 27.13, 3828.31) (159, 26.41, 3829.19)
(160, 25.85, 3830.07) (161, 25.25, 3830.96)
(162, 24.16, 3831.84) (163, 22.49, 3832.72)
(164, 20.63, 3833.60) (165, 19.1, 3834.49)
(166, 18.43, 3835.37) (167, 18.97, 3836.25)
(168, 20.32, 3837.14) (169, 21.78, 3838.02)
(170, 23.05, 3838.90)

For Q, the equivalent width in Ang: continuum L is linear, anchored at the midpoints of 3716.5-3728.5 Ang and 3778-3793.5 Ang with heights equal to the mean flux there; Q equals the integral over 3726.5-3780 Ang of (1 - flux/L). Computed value 5.36 Ang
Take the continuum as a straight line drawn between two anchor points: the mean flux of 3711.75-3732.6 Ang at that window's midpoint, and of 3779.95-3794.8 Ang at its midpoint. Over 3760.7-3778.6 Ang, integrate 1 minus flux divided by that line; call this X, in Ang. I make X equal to 1.3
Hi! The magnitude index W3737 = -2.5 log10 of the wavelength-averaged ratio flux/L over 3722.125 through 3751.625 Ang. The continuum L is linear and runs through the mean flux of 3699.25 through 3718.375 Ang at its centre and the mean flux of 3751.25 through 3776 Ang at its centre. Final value 0.14 mag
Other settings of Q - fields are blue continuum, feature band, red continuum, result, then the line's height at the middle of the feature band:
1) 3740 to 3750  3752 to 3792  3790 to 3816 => -4.4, 27.5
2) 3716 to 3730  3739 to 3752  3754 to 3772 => 1.6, 28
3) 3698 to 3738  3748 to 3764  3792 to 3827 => 0.7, 28.5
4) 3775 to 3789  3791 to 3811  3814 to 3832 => 0.9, 31.7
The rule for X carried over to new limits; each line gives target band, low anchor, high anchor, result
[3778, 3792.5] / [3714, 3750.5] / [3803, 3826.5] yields -1.58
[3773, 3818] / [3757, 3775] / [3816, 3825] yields -1.80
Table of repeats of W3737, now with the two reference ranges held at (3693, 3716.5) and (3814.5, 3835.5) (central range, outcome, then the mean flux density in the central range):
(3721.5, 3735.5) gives 0.09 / 26.1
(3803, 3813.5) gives -0.18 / 33.4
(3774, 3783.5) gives -0.18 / 33.2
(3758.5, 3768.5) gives -0.03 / 29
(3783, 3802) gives -0.06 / 29.8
